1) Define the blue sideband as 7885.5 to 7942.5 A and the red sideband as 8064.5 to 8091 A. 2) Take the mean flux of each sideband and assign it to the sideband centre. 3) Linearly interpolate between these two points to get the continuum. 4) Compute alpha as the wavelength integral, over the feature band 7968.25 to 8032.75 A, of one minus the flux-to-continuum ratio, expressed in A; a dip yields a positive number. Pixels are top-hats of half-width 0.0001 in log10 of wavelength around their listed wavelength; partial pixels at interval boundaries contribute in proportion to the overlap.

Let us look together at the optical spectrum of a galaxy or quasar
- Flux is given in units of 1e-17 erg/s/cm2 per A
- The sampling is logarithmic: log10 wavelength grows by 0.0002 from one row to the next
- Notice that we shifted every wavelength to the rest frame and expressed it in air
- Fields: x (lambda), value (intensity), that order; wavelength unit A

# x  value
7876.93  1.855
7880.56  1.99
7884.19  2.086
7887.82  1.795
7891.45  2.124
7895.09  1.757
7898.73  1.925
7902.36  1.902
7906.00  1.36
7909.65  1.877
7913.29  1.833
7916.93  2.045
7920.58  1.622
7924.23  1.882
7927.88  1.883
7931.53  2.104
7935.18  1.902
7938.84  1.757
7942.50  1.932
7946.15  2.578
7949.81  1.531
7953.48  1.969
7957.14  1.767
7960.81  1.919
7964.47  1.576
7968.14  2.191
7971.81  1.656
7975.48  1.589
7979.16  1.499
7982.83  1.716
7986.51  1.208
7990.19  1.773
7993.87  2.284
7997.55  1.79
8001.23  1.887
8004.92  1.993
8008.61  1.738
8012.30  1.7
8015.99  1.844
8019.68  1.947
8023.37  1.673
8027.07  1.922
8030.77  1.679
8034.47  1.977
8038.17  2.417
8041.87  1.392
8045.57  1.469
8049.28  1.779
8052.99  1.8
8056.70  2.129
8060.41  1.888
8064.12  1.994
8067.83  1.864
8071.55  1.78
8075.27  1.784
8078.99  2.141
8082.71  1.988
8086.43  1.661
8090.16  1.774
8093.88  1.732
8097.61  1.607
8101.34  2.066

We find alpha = 3.1 A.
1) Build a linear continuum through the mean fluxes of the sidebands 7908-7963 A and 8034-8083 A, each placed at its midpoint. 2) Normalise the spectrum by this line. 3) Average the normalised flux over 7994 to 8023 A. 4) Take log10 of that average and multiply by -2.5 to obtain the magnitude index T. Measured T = 0.02 mag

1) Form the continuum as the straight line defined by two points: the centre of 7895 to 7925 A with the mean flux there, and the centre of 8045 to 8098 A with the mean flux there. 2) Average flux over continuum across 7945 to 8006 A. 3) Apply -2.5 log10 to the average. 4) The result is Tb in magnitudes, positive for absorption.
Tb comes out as 0.00 mag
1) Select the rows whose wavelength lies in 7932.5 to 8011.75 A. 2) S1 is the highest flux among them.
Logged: 2.578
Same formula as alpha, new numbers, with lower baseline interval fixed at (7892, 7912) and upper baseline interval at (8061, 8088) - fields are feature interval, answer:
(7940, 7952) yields -1.2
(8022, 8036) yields 0.4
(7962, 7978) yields 0.7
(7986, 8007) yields -0.2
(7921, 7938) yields -0.9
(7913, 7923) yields -0.2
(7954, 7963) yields -0.1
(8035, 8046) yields 0.3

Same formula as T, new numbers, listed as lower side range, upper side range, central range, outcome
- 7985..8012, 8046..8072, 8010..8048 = 0.025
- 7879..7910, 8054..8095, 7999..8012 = 0.017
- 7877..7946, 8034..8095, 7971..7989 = 0.218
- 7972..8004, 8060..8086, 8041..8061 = 0.067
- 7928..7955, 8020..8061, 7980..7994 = 0.146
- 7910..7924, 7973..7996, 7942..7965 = -0.093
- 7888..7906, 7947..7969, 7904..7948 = -0.028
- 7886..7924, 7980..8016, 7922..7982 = -0.029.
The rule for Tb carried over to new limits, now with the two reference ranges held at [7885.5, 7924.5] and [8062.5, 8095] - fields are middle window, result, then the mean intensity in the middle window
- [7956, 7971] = -0.01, 1.85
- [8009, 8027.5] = 0.03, 1.8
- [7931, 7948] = -0.12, 2.05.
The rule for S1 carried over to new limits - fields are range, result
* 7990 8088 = 2.417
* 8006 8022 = 1.947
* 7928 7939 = 2.104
